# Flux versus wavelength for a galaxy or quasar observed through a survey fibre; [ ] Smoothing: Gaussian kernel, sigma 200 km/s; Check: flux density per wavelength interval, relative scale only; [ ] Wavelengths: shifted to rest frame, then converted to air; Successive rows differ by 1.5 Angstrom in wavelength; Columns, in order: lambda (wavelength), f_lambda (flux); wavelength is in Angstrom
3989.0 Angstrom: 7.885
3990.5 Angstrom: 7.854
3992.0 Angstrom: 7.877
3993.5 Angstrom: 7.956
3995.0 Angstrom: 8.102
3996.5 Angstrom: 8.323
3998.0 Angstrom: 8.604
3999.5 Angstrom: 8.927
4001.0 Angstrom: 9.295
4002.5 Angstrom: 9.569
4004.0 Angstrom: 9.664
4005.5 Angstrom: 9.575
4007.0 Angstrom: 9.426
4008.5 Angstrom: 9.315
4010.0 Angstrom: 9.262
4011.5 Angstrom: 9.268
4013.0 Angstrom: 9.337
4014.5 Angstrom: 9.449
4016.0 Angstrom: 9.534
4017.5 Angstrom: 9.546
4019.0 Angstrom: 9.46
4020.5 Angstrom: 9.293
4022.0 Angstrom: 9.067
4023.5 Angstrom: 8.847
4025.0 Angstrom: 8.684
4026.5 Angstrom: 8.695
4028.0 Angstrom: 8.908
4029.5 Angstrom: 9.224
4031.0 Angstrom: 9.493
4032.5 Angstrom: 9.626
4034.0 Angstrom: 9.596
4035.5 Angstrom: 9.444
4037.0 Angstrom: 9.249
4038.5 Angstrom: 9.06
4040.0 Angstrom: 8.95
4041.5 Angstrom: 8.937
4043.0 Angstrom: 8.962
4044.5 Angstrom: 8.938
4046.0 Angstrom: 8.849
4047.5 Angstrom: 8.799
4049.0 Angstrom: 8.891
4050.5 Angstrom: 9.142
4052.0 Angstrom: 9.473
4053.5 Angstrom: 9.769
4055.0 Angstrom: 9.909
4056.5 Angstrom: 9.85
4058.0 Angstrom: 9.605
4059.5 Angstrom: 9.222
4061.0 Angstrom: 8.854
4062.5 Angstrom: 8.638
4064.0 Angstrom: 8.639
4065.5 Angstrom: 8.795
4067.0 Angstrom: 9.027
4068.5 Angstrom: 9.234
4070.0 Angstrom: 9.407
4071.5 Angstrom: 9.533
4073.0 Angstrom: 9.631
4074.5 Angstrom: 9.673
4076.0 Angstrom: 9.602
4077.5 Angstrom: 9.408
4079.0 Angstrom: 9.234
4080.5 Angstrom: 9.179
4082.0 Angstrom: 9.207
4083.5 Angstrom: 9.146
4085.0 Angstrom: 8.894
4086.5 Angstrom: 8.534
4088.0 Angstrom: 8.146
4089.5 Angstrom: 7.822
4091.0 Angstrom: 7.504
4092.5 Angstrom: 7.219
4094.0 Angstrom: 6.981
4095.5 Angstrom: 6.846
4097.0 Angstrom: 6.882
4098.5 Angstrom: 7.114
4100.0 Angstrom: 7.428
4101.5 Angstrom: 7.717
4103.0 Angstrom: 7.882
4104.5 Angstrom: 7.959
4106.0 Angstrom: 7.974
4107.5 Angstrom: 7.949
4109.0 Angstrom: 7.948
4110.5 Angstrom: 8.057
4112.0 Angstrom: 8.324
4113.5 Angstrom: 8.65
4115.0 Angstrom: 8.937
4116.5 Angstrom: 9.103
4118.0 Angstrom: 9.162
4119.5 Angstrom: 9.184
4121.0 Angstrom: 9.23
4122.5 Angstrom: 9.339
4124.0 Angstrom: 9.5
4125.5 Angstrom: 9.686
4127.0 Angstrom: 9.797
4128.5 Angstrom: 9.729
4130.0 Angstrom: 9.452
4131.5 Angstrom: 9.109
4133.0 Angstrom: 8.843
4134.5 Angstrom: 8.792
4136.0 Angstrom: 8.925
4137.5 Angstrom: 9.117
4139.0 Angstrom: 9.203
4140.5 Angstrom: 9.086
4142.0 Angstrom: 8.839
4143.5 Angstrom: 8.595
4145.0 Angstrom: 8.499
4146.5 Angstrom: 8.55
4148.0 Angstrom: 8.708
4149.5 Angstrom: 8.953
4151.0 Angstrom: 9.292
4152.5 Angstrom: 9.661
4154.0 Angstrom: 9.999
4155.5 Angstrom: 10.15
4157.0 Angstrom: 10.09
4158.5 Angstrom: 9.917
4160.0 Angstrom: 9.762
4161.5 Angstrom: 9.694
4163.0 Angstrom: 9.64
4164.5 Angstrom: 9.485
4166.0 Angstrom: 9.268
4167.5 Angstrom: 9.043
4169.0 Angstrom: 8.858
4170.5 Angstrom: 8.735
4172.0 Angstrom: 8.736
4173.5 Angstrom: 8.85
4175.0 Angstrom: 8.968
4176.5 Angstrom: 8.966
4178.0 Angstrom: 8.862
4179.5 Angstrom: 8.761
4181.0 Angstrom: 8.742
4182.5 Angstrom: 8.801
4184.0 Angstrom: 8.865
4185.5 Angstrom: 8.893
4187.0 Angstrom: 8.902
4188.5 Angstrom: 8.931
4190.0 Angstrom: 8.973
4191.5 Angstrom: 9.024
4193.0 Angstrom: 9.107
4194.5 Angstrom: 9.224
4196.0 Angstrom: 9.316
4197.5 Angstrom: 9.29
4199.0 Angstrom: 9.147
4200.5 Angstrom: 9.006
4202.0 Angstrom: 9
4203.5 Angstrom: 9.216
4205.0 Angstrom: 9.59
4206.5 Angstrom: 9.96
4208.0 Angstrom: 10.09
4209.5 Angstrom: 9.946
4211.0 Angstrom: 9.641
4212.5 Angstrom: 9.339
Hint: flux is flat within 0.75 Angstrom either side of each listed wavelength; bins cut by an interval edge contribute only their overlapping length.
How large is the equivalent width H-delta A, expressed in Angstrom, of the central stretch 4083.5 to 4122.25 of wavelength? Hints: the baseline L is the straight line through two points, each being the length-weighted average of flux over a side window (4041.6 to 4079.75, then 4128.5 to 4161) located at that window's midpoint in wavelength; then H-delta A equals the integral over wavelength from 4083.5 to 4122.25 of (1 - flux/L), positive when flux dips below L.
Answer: 4.8 Angstrom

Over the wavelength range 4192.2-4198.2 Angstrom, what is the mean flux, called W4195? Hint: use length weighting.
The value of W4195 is 9.23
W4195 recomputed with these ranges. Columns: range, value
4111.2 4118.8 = 8.83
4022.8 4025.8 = 8.76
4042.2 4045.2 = 8.95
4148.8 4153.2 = 9.3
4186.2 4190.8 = 8.94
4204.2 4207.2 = 9.76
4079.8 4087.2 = 8.99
